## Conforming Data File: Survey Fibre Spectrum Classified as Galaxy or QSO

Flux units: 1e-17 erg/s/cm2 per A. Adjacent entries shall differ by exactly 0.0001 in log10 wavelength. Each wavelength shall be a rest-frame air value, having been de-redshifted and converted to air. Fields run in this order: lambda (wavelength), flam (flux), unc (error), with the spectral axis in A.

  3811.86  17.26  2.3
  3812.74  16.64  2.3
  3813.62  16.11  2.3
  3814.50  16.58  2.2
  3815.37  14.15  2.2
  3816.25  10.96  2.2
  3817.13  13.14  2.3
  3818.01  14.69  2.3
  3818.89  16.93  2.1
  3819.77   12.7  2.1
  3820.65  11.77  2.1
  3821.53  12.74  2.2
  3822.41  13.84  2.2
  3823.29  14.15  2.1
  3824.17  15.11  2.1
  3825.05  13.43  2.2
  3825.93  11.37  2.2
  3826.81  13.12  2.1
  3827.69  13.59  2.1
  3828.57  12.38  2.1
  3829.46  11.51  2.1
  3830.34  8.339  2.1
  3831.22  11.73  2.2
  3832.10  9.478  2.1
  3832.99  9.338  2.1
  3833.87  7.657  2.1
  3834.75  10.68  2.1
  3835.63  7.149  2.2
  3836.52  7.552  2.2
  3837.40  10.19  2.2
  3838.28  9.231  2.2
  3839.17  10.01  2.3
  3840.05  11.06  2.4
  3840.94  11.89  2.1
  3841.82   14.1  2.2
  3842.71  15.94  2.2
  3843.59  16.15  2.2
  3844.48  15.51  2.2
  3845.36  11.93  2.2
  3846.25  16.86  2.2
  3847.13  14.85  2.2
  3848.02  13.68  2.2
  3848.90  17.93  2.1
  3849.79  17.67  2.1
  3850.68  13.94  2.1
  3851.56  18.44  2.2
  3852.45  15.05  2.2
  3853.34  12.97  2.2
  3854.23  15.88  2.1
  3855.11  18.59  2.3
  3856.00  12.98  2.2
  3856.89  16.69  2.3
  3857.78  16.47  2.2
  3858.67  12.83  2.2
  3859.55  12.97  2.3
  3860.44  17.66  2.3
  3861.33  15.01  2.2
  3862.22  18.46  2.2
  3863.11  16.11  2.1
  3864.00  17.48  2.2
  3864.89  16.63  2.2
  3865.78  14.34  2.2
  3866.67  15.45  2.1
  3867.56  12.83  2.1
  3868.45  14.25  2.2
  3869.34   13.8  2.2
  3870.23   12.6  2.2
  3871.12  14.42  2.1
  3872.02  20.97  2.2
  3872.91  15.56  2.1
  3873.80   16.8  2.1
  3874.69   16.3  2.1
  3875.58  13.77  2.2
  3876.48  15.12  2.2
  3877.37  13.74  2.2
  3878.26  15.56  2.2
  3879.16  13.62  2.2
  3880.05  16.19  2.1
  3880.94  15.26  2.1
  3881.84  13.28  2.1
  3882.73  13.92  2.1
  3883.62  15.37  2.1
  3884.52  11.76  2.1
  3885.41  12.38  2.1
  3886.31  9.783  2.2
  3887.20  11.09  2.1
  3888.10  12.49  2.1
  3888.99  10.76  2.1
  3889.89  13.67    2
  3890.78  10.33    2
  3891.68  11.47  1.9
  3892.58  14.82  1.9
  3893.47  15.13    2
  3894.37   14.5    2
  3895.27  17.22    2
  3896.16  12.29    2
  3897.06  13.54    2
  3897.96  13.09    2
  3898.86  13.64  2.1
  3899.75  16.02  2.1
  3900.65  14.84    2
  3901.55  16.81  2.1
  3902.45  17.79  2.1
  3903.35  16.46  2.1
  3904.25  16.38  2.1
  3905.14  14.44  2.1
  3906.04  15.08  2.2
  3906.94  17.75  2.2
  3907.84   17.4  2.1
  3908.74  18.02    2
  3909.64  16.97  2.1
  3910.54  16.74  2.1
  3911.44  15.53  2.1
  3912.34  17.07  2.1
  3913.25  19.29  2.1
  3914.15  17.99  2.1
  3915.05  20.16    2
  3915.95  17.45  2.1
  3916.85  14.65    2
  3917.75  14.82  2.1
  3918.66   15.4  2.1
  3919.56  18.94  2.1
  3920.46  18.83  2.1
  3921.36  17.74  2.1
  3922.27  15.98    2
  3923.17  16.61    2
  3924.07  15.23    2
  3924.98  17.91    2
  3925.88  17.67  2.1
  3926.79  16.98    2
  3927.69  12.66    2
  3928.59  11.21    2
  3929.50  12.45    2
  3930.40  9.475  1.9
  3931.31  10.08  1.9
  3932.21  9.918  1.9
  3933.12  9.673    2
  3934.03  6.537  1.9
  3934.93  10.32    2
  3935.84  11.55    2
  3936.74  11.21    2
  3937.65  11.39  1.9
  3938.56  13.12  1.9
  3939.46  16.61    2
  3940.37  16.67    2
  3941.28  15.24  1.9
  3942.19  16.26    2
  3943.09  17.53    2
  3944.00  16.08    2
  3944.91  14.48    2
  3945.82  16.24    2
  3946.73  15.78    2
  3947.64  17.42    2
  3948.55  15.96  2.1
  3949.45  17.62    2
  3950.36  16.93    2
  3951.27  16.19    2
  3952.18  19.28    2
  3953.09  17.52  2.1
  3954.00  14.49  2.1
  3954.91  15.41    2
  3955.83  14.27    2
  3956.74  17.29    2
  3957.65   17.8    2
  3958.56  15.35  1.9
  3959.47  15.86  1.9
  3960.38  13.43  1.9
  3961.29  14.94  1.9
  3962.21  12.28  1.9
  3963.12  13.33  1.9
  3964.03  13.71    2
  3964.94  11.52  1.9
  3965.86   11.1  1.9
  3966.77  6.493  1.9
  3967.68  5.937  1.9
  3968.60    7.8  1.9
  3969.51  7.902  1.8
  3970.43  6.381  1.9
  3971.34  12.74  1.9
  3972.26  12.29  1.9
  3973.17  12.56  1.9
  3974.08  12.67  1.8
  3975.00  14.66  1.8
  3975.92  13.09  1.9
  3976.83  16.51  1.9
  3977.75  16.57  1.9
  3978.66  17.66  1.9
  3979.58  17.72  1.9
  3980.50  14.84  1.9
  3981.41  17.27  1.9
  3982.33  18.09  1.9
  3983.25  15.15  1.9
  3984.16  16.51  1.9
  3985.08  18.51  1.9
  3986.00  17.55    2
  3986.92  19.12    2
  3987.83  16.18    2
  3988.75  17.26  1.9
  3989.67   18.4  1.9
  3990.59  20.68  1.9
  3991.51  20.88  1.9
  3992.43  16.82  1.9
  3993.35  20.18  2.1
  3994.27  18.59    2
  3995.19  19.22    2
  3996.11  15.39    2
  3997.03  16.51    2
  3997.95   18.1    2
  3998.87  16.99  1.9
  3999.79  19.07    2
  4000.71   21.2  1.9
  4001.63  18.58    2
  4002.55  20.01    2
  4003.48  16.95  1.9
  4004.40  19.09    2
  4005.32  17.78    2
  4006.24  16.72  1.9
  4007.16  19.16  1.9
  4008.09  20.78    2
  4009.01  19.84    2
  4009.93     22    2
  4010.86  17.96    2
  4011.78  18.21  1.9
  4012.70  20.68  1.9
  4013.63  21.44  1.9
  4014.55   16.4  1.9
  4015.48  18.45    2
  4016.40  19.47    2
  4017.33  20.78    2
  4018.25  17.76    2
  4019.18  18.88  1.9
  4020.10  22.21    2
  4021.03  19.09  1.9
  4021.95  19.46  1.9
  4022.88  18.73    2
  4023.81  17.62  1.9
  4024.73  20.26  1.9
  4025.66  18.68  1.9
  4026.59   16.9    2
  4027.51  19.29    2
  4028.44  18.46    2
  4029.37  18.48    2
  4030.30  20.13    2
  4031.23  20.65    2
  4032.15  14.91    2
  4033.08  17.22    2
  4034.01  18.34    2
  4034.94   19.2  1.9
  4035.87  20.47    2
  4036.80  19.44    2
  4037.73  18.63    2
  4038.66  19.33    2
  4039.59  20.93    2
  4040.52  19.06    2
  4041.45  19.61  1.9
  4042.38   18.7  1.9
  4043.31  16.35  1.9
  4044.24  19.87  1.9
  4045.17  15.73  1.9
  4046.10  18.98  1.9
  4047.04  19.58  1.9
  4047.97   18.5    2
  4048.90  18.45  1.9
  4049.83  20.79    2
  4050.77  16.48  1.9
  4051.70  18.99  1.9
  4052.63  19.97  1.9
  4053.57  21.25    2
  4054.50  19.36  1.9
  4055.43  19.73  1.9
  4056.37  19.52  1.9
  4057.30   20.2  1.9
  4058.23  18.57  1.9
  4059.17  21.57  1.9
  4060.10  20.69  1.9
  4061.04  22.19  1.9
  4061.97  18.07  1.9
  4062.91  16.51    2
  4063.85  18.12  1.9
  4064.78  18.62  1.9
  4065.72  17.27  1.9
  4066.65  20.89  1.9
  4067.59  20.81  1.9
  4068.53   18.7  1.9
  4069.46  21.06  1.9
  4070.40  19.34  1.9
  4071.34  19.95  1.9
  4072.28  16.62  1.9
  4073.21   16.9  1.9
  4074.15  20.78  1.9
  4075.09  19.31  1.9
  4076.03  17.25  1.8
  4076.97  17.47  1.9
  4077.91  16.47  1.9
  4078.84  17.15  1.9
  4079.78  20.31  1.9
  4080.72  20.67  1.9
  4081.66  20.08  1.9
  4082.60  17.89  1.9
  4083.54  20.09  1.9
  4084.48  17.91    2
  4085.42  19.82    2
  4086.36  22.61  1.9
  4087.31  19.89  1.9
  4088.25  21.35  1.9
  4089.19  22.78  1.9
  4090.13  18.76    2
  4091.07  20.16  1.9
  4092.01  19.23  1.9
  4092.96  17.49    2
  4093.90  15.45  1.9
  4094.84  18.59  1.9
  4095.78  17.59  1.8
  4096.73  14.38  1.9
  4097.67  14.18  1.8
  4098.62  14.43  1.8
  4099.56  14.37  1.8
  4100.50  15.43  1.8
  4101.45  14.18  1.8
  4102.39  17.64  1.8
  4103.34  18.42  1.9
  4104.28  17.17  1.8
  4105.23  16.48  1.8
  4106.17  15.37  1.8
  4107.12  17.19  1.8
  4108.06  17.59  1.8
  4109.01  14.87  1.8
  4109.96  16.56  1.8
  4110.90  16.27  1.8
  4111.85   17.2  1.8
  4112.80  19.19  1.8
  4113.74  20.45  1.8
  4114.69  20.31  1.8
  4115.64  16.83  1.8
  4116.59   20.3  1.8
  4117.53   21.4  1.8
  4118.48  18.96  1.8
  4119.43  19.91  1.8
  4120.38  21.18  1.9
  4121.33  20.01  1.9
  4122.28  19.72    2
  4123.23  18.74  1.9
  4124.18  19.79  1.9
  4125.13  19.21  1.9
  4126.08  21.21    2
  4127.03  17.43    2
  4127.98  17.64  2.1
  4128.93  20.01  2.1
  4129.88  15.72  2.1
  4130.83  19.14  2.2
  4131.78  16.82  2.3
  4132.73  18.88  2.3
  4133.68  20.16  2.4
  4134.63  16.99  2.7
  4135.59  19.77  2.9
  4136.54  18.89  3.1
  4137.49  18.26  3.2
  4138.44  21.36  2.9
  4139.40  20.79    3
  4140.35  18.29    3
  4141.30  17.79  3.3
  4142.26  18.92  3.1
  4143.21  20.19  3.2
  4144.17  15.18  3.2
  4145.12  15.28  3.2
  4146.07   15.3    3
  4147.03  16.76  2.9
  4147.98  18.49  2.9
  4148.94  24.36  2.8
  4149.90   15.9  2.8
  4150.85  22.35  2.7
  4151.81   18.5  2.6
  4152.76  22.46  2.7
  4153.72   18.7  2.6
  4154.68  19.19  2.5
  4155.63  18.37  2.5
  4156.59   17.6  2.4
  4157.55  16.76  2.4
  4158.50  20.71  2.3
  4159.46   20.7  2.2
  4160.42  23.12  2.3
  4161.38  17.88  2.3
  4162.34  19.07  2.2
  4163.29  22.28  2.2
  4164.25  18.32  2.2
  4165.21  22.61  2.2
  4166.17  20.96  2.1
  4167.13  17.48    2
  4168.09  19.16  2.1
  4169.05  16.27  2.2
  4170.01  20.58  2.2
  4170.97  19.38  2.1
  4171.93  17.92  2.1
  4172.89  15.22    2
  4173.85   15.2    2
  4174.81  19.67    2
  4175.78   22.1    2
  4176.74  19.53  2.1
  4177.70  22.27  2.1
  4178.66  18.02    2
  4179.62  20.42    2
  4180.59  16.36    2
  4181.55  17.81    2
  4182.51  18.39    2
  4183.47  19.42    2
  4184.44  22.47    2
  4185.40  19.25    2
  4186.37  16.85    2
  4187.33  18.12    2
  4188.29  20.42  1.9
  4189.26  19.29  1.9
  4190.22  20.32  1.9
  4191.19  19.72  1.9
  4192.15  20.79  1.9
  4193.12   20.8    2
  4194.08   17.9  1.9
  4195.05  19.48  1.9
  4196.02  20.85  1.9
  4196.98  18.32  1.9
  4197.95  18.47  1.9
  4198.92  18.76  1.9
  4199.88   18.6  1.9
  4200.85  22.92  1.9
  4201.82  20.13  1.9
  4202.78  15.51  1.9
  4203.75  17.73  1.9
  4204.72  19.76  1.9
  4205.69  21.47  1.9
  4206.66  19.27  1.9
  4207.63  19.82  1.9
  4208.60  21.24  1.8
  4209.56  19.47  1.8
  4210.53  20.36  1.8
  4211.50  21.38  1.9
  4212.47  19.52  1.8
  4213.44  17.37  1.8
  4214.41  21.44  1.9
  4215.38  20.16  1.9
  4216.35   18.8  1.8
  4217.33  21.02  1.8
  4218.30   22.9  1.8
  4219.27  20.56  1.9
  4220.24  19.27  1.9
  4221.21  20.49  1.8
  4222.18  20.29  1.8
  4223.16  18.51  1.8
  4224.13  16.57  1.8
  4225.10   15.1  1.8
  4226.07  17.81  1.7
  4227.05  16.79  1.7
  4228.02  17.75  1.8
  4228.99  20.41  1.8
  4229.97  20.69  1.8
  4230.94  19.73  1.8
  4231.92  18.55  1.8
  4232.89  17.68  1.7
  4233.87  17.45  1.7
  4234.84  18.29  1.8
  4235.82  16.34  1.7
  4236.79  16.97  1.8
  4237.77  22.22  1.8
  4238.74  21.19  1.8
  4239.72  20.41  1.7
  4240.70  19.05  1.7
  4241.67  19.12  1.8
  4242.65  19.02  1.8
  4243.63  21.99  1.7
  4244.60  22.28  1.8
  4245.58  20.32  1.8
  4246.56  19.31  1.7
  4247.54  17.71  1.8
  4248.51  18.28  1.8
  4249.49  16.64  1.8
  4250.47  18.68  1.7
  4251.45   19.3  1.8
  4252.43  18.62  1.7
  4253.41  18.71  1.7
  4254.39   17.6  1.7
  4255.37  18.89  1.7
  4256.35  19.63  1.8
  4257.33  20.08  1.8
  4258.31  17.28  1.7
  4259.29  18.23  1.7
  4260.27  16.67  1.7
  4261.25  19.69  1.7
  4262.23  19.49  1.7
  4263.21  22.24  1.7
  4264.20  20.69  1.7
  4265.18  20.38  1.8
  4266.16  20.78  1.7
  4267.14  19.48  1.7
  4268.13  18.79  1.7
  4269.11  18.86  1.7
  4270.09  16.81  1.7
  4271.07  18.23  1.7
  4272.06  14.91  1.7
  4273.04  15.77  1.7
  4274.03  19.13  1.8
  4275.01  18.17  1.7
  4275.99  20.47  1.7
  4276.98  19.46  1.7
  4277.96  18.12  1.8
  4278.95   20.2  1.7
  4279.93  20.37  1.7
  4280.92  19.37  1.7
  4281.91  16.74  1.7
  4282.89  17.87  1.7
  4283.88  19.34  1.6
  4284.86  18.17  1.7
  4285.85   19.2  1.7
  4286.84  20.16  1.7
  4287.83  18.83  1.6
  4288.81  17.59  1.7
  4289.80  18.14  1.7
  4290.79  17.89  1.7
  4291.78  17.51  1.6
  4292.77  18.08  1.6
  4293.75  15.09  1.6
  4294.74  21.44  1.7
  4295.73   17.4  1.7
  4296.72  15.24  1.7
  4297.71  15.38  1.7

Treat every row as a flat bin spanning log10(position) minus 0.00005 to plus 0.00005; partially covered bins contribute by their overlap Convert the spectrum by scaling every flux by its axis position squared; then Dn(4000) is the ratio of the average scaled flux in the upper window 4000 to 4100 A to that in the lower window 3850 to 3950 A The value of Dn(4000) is 1.4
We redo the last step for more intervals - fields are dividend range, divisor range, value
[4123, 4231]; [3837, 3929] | 1.47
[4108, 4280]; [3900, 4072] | 1.25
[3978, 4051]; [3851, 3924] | 1.30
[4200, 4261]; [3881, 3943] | 1.54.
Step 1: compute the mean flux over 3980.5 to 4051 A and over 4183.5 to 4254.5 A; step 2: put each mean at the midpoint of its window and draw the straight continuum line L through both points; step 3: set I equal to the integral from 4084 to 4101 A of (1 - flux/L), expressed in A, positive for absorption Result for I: 0.80 A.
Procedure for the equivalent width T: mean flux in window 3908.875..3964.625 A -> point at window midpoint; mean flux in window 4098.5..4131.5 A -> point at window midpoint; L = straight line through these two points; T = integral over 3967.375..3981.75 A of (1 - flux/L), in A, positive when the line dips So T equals 2.6 A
